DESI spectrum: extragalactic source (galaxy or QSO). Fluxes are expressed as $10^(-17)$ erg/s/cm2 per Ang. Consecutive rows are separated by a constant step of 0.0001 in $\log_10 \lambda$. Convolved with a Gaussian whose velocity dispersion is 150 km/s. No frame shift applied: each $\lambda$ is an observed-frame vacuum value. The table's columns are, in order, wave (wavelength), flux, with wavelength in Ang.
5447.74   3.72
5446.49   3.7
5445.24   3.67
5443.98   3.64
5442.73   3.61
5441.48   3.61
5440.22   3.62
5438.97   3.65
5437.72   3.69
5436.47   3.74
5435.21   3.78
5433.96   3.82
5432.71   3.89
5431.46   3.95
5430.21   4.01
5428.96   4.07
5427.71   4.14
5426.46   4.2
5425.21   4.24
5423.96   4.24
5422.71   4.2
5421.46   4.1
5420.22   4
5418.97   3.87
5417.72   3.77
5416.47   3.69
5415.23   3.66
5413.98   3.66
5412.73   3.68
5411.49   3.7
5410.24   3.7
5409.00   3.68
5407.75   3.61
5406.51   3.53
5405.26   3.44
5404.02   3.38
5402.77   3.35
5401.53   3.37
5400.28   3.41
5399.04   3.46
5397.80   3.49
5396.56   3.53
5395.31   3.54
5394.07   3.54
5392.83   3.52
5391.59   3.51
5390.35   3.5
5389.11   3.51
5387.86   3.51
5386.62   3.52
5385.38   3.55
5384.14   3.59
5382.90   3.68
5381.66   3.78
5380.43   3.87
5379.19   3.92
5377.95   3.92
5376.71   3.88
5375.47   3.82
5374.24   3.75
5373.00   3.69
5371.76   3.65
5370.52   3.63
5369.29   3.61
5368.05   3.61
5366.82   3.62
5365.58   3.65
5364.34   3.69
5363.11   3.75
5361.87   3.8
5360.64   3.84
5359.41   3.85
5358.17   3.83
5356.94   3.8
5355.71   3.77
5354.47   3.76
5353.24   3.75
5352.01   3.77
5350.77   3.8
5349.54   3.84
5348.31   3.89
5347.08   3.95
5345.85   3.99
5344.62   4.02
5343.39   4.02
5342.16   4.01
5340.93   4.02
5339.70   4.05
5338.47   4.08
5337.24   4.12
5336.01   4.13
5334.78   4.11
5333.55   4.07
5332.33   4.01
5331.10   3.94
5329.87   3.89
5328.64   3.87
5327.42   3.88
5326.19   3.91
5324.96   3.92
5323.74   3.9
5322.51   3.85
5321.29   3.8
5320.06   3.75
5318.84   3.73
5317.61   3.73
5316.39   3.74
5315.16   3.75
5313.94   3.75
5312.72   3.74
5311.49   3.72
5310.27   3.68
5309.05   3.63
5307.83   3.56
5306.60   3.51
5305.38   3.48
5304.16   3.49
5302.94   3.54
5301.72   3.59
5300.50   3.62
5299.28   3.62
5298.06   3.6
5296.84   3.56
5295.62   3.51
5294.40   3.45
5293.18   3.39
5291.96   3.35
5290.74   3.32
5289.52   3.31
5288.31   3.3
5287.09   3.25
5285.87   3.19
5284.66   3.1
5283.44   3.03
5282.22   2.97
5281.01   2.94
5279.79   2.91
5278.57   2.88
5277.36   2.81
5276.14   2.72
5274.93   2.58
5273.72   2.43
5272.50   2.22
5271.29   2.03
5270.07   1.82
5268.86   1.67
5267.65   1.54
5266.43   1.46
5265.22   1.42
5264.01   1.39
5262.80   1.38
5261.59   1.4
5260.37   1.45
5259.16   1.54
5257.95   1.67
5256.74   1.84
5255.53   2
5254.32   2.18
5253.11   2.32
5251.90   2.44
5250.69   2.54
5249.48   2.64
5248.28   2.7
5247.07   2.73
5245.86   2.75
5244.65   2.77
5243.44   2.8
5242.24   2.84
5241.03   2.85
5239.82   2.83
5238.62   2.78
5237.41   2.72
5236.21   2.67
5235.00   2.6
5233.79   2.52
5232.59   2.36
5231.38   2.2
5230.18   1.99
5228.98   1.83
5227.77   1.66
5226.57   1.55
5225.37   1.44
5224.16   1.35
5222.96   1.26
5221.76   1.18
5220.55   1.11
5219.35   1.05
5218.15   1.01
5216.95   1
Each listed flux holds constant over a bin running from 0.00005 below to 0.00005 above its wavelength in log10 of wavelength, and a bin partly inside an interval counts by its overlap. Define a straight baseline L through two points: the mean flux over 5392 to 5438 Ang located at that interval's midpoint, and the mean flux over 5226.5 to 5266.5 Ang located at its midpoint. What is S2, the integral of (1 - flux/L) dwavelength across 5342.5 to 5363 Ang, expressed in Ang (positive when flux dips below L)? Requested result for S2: -4.3 Ang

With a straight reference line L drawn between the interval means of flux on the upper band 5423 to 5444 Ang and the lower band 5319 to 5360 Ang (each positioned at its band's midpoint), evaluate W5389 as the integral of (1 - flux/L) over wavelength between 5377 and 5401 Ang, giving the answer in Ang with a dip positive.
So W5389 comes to 1.9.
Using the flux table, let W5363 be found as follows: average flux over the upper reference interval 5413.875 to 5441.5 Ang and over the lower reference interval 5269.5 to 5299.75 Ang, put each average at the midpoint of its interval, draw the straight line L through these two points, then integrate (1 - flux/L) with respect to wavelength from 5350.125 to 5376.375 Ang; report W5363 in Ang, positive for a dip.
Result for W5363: -1.77 Ang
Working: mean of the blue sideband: 3.01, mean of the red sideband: 3.91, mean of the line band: 3.74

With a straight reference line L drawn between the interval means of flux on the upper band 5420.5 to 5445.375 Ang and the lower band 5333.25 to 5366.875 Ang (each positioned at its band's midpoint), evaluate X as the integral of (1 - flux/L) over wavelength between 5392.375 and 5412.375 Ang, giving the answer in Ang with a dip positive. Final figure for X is 1.9 Ang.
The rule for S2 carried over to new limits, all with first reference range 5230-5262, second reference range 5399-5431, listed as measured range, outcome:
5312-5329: -4.6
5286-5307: -4.9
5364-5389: -1.7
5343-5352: -1.9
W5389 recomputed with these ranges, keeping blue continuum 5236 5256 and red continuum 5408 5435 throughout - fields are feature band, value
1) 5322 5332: -2.1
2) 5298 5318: -3.6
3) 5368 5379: -0.6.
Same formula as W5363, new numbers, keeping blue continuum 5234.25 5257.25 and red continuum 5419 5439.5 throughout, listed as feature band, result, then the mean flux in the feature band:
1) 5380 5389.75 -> 0.1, 3.62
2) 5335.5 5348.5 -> -2.8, 4.03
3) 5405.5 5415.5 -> 0.5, 3.64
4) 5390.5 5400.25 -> 0.6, 3.51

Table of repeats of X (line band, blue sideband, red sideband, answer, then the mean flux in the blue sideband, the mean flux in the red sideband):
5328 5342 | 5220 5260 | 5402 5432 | -4.34 Ang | 2.2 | 3.83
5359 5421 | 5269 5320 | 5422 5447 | 0.45 Ang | 3.25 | 3.87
